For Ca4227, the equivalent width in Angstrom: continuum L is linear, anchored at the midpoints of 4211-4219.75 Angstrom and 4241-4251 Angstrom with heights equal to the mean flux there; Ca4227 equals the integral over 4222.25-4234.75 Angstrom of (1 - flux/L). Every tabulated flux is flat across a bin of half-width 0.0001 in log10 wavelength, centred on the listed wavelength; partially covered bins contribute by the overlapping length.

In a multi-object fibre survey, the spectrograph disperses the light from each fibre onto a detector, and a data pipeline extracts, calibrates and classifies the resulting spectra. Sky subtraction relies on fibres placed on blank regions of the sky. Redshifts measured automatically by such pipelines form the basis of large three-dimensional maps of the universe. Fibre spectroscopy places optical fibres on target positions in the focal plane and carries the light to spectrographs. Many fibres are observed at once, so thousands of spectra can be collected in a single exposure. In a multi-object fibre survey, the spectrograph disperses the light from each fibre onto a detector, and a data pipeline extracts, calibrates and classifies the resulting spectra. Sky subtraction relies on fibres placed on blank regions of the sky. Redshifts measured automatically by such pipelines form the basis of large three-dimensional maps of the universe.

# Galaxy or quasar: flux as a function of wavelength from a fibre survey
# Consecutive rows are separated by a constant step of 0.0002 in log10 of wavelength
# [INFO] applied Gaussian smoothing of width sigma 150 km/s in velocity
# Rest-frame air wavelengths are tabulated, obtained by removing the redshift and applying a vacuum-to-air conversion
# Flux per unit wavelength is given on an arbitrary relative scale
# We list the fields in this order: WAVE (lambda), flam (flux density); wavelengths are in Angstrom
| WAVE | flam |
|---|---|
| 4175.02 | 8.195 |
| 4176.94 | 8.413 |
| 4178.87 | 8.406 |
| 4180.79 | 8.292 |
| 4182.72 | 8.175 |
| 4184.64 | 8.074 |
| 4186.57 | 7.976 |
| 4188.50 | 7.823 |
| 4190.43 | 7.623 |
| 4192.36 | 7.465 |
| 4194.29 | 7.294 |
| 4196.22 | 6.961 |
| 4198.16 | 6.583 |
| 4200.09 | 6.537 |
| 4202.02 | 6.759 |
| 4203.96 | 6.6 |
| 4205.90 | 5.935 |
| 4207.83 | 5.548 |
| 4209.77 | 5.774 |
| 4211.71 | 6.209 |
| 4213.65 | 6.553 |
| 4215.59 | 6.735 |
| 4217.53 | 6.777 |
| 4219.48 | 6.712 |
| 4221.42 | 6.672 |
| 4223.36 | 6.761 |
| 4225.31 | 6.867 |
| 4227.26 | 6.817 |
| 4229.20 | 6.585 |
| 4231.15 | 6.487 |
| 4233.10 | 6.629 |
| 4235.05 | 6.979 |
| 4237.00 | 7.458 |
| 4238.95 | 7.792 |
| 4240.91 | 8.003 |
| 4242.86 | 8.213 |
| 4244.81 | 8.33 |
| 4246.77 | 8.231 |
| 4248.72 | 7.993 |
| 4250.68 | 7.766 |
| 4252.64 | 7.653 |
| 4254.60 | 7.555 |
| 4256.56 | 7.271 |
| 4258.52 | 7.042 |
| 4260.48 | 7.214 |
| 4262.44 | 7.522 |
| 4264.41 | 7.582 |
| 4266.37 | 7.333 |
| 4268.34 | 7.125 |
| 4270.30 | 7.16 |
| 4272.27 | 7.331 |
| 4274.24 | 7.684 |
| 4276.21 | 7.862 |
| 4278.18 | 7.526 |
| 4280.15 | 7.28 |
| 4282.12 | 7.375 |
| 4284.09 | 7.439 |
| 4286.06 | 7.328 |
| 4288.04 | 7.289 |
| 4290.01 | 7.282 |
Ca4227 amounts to 0.93 Angstrom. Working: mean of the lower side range 6.6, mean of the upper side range 8.12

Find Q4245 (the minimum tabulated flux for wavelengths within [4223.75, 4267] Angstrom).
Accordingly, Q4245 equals 6.487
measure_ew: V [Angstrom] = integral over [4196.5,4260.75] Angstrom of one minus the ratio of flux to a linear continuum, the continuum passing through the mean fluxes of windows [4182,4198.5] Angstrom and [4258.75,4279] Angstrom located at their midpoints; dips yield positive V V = 4.3 Angstrom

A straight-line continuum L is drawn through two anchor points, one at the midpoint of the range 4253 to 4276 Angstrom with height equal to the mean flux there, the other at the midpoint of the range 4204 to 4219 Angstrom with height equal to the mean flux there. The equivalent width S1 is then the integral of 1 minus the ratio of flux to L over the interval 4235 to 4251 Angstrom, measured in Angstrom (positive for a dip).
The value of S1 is -2.3 Angstrom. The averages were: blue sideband 6.26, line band 7.92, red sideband 7.37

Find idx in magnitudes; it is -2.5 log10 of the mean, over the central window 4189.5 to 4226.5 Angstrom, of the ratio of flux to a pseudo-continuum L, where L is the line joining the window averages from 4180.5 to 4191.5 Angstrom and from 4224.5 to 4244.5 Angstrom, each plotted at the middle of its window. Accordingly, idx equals 0.150 mag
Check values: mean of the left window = 7.97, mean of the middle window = 6.65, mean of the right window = 7.23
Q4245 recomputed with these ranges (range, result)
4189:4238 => 5.548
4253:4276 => 7.042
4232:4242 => 6.629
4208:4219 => 5.774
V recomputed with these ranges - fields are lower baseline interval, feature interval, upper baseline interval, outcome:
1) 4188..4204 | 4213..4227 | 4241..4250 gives 1.60 Angstrom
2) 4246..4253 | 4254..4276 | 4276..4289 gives 0.93 Angstrom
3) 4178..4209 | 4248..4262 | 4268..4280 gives -0.17 Angstrom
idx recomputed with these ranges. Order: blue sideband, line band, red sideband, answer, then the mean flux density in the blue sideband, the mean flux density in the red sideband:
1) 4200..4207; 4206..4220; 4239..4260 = 0.07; 6.43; 7.79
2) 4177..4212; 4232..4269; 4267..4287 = -0.03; 7.16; 7.41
